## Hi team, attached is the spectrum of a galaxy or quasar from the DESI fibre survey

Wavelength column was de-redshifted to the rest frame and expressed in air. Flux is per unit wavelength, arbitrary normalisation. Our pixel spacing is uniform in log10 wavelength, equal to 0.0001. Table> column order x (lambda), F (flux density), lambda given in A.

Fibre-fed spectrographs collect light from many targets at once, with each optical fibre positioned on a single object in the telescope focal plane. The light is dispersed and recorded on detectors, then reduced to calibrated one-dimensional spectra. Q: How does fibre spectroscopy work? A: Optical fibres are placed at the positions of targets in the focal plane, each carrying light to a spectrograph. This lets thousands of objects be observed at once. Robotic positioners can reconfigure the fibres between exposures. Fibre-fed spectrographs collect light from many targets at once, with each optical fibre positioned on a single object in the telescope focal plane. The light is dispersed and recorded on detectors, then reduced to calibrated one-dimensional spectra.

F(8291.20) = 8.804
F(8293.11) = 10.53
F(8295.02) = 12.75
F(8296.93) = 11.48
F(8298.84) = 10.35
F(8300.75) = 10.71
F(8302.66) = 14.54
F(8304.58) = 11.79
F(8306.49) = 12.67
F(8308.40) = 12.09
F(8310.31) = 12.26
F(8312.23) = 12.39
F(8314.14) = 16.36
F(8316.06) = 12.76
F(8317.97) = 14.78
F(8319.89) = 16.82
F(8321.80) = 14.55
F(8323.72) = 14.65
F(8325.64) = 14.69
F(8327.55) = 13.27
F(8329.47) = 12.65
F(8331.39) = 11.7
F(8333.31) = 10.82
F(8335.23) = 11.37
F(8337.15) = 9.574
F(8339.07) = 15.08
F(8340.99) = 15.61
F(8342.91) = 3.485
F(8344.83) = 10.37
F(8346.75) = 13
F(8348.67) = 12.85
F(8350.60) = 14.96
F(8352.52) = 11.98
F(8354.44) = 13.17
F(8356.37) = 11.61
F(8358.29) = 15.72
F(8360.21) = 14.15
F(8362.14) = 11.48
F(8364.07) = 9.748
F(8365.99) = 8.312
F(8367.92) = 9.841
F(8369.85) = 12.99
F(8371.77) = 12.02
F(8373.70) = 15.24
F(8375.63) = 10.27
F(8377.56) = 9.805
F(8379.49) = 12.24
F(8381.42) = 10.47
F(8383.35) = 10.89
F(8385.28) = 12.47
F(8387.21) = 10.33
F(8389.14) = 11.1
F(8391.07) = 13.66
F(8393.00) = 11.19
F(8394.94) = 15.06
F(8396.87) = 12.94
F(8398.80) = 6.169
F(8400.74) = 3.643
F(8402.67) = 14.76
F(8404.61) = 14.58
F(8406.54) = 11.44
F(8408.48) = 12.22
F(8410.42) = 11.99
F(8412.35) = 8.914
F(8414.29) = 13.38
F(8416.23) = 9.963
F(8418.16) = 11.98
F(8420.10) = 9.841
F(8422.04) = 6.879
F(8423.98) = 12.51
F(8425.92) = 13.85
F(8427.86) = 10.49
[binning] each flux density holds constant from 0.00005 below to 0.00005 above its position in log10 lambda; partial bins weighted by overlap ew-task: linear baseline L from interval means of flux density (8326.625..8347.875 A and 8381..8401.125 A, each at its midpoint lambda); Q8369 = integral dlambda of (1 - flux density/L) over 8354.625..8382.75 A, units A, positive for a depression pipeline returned -1.37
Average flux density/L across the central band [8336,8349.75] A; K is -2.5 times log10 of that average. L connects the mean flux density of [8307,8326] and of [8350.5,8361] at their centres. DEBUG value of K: 0.19 mag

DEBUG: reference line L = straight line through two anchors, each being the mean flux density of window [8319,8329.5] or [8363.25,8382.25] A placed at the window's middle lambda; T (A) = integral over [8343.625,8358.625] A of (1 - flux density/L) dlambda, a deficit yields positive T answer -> -0.1 A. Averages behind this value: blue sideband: 14.6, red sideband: 11.1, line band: 12.7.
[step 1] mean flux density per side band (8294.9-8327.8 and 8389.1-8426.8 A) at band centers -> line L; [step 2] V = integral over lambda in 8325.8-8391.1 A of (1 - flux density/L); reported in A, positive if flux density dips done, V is 2.5 A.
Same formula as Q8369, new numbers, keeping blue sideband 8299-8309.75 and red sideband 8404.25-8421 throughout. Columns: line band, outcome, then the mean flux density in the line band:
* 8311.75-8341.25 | -3.6 A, 13.5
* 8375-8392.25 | 0.6 A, 11.3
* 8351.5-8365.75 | -0.6 A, 12.4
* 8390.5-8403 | 0.9 A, 10.8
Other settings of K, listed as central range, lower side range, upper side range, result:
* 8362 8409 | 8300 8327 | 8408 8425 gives 0.034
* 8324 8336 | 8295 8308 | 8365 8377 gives -0.072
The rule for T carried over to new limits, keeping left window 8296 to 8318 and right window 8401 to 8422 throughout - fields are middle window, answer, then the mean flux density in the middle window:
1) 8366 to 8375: -0.1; 12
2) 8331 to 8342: -0.1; 12.4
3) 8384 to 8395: -0.4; 12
